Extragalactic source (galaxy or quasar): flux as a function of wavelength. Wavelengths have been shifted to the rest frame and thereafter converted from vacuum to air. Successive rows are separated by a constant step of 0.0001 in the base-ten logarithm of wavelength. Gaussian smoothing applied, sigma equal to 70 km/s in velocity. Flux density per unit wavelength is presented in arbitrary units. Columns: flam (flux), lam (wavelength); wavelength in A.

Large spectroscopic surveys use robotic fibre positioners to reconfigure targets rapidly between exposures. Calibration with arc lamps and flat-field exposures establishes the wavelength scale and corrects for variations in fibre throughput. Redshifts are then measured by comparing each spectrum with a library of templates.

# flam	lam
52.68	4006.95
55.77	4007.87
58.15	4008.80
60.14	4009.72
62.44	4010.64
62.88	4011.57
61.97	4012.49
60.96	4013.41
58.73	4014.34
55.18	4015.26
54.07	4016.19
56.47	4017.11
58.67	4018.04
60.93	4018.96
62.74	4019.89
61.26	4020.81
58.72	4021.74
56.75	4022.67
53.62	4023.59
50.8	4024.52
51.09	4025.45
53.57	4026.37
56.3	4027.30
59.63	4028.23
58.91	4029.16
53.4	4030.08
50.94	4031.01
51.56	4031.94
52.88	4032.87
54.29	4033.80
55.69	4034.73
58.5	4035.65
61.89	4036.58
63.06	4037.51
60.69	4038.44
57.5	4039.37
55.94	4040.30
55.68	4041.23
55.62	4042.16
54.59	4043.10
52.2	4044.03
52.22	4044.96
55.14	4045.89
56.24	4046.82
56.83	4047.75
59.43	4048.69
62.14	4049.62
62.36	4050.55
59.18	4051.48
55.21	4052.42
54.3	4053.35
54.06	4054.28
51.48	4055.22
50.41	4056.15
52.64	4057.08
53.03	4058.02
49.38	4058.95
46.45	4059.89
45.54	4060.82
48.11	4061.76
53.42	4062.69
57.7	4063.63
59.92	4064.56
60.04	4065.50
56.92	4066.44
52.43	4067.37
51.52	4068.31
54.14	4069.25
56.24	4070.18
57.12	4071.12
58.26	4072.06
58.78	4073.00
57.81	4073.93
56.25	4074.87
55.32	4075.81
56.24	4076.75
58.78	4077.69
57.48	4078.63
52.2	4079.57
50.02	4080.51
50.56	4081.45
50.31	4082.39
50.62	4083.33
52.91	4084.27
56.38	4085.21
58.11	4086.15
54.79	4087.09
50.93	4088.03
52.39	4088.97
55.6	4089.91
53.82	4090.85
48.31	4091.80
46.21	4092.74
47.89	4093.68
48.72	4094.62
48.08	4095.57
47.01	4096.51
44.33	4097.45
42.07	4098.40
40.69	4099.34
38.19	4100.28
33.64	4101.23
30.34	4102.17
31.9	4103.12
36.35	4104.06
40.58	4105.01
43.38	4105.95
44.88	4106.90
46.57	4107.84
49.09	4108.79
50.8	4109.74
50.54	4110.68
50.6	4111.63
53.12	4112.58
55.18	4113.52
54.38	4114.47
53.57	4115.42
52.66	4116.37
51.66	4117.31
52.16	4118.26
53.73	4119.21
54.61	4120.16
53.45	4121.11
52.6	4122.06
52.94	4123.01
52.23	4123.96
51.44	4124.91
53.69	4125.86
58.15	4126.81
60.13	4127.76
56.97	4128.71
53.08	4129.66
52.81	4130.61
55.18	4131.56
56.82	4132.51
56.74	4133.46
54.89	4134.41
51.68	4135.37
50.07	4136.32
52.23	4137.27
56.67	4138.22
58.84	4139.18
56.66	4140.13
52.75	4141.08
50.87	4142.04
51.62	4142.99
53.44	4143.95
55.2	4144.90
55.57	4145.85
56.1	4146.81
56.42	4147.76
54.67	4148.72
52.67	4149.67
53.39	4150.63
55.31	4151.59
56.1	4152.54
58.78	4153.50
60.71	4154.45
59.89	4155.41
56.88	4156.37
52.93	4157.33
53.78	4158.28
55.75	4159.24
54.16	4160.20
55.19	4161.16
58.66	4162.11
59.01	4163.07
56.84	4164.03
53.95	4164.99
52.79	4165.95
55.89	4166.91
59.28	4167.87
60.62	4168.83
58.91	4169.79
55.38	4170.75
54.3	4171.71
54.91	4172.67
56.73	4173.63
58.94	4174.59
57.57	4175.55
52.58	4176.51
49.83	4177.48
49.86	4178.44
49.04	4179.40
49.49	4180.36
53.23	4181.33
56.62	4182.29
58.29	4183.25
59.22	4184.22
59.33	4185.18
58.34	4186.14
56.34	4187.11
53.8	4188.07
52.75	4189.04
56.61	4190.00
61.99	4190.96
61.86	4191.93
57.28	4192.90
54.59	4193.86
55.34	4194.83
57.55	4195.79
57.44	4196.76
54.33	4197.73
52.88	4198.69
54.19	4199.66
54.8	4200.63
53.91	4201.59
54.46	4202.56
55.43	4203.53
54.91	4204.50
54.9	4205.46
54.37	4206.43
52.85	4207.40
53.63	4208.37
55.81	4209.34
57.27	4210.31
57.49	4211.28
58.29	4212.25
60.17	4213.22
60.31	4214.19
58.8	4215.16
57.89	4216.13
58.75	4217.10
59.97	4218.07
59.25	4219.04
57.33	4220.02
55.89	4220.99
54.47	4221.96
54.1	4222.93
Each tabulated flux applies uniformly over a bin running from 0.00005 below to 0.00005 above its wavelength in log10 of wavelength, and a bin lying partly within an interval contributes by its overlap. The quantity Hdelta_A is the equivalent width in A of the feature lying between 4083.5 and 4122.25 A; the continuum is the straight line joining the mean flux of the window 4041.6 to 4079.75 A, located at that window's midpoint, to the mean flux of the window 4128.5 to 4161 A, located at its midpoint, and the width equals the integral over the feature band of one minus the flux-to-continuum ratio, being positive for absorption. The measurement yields 4.7 A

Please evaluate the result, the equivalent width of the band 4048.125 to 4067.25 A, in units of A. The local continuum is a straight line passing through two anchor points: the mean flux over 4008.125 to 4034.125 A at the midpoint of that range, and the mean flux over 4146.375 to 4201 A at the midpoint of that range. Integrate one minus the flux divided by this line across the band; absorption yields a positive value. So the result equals 0.7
